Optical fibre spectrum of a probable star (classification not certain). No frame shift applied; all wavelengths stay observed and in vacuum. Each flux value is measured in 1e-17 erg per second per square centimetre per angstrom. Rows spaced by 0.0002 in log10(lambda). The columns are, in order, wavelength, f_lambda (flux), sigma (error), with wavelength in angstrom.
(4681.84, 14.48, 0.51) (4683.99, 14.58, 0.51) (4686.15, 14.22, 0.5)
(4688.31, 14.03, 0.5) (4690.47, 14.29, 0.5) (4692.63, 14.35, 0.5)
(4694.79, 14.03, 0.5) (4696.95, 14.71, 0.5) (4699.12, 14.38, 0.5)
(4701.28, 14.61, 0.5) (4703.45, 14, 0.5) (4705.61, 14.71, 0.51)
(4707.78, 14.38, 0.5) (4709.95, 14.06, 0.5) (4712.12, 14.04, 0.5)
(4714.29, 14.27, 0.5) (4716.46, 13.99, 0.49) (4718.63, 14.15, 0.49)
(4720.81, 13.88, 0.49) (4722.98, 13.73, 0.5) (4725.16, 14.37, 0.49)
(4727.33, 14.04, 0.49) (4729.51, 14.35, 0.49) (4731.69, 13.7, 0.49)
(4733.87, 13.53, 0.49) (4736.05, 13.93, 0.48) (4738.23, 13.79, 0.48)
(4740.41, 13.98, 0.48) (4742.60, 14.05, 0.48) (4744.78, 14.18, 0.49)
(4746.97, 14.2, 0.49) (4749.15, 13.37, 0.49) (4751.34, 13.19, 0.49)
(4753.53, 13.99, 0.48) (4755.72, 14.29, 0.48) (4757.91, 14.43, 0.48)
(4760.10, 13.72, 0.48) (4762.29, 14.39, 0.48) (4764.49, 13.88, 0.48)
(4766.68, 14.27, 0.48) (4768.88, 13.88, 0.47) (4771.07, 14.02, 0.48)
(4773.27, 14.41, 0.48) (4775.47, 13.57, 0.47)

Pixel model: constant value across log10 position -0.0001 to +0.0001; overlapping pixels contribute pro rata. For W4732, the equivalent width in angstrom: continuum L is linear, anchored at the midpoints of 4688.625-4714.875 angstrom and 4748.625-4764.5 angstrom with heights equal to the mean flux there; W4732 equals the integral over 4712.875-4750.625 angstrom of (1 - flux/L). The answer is 0.4 angstrom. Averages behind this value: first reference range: 14.3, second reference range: 13.9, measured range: 14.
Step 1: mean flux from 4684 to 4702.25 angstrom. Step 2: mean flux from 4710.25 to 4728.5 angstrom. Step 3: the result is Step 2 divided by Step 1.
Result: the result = 1.0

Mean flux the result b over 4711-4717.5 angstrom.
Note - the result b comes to 14.1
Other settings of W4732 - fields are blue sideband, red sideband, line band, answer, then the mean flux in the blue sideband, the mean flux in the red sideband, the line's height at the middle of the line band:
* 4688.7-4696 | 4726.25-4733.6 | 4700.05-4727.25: -0.2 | 14.2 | 14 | 14.1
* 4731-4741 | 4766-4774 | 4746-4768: 0.0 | 13.8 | 14.1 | 14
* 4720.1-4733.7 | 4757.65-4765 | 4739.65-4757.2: 0.2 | 14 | 14.1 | 14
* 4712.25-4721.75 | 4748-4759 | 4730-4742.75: 0.1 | 14.1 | 13.9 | 14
